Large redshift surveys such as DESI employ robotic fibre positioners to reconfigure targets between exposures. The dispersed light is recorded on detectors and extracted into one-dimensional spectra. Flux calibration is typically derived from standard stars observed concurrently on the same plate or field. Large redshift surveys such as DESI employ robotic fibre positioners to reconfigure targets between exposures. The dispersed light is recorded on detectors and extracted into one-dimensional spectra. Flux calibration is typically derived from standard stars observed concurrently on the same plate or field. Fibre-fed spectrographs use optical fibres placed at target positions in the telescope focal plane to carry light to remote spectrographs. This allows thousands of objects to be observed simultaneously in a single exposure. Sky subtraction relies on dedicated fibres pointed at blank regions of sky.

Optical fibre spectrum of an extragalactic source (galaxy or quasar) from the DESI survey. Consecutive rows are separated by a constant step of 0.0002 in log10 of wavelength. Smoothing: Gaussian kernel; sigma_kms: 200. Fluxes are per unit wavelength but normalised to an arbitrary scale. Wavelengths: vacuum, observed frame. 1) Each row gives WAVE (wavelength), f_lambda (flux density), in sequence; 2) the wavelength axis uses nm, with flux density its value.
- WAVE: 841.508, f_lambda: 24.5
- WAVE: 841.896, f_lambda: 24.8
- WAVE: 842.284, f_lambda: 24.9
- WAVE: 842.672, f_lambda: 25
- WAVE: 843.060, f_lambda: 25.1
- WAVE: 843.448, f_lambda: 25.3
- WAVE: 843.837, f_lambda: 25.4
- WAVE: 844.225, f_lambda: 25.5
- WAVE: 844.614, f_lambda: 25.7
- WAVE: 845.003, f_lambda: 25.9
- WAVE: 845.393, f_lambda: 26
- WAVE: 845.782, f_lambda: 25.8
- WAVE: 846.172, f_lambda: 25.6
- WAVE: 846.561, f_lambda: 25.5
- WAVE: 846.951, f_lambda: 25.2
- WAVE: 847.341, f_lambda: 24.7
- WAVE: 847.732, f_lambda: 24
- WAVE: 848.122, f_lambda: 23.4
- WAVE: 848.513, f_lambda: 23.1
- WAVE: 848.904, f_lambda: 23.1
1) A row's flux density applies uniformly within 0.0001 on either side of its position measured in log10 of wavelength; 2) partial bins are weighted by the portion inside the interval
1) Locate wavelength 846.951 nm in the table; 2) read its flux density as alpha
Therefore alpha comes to 25.2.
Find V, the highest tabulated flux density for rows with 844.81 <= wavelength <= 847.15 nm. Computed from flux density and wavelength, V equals 26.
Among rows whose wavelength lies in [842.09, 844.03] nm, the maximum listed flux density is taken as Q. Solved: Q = 25.4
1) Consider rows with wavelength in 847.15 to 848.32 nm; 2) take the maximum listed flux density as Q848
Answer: 24.7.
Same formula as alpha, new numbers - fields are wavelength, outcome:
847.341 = 24.7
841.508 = 24.5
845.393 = 26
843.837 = 25.4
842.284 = 24.9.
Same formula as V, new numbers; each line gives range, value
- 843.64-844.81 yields 25.7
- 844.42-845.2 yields 25.9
